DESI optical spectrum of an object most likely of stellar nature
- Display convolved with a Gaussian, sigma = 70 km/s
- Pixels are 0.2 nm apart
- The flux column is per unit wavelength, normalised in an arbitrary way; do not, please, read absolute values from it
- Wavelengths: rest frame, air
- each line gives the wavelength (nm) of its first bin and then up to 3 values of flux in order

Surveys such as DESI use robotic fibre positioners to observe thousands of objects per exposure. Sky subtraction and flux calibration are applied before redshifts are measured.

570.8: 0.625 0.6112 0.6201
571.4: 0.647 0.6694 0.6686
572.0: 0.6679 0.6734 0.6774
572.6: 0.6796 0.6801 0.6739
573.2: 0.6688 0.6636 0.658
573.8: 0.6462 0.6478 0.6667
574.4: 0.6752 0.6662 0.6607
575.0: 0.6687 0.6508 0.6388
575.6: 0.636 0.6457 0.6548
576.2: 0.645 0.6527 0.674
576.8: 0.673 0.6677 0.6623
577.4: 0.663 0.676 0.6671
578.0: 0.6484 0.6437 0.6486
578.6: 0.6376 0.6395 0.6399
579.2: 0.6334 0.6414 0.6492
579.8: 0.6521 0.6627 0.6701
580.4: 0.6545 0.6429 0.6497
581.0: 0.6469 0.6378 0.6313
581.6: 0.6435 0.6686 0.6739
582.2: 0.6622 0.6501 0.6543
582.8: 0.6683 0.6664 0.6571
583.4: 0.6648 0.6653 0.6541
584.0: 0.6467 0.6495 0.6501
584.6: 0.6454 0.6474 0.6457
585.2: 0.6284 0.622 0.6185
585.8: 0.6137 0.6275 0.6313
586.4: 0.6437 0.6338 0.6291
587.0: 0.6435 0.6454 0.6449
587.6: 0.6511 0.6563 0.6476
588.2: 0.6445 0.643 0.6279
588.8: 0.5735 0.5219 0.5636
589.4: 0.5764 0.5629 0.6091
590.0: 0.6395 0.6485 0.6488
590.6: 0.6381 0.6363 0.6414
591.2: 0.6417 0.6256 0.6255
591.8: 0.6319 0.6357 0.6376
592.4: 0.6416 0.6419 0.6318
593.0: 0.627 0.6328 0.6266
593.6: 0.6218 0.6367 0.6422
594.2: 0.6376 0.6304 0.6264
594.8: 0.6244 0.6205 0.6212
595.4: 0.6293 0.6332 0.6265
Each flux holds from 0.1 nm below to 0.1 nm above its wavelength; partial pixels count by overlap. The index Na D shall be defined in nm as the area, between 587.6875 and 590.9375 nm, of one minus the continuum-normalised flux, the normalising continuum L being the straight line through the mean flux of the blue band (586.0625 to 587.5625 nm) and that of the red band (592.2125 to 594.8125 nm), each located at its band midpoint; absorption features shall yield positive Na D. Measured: 0.11 nm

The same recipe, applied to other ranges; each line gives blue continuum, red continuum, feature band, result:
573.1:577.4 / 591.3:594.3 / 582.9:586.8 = 0.01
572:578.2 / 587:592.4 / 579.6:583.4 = -0.06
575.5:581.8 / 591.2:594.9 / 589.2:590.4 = 0.06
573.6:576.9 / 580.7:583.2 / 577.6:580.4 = 0.02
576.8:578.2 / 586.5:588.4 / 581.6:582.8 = -0.01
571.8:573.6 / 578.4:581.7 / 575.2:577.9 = 0.00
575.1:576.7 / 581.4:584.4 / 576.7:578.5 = -0.03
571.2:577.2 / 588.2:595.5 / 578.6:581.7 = 0.01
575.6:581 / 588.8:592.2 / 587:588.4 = -0.05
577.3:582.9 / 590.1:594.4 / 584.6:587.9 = 0.04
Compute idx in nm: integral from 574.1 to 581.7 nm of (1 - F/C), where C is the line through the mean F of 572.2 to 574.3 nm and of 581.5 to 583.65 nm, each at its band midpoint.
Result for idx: 0.124 nm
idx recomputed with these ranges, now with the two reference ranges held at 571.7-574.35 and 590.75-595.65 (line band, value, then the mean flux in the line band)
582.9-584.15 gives -0.019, 0.659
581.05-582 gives 0.006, 0.648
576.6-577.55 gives -0.011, 0.668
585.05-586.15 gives 0.037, 0.624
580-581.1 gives 0.001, 0.654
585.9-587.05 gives 0.017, 0.634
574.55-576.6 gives 0.031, 0.653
